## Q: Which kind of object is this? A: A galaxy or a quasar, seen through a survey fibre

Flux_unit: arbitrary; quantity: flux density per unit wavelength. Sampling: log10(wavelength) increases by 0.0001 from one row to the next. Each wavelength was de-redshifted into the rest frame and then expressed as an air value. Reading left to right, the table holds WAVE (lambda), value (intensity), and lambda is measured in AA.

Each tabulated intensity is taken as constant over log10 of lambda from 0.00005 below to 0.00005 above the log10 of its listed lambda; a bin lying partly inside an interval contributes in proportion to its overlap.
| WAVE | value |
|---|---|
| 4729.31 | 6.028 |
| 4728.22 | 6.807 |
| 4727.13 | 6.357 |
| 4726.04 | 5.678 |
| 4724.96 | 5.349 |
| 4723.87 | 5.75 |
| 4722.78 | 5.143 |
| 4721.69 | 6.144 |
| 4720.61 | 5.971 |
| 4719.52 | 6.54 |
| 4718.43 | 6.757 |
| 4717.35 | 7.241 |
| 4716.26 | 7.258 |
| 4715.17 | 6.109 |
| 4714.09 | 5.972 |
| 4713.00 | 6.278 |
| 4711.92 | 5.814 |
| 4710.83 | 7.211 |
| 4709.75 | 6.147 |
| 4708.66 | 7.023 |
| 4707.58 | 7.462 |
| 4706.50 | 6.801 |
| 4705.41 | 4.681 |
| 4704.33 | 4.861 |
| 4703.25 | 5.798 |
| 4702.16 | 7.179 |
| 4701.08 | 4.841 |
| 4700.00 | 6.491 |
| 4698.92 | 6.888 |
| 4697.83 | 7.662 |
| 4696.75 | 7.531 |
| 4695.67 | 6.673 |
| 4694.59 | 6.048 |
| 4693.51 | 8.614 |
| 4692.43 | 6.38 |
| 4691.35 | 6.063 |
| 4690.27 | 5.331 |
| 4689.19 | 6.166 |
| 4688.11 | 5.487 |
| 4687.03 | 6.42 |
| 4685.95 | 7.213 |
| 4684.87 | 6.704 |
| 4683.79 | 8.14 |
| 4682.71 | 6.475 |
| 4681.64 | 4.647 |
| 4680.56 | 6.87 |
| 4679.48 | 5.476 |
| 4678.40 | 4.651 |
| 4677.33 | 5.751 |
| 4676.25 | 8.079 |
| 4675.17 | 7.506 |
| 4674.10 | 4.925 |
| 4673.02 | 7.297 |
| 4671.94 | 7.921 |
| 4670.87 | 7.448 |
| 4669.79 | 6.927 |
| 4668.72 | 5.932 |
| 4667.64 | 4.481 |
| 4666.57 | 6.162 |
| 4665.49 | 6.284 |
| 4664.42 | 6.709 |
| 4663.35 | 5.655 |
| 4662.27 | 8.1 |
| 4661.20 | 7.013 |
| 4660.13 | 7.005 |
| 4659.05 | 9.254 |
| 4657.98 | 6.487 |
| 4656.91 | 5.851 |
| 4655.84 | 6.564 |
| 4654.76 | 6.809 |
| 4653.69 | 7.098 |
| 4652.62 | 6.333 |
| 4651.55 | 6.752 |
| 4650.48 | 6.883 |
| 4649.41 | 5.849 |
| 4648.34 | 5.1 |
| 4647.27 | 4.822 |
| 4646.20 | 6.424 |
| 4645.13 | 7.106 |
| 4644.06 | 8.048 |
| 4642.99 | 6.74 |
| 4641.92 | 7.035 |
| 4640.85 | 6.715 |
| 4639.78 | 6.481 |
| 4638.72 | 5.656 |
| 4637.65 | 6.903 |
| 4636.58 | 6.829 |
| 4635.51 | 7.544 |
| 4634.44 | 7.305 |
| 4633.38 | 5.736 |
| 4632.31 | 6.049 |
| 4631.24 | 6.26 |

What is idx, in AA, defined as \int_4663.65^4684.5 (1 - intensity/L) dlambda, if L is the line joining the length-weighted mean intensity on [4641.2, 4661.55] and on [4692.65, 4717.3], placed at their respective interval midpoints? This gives 0.7 AA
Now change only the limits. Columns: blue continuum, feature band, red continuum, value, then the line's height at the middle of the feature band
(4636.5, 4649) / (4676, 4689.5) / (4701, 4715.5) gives 0.1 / 6.3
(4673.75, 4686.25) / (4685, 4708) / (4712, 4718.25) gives 0.1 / 6.45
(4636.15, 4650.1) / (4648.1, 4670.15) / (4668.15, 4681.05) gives -0.2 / 6.5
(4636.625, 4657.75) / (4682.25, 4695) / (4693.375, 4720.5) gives -0.2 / 6.51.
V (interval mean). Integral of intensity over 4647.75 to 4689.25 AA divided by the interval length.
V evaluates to 6.53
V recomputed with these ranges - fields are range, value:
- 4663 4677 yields 6.56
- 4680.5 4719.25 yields 6.47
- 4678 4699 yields 6.47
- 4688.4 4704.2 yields 6.49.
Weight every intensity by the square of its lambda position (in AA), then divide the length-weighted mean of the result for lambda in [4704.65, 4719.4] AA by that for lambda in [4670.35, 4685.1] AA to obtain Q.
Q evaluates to 1.00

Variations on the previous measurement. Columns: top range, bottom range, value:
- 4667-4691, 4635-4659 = 0.98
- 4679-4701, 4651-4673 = 0.98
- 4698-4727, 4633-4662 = 0.96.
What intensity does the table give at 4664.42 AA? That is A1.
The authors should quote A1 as 6.709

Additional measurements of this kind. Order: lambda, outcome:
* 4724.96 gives 5.349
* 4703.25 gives 5.798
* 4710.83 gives 7.211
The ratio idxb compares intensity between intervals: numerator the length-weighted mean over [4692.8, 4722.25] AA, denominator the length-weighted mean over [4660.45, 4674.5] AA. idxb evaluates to 1.0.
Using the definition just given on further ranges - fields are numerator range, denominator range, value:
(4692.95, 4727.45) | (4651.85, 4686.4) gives 0.96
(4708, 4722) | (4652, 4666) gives 0.95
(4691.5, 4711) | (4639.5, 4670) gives 1.00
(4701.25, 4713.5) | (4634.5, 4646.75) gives 0.91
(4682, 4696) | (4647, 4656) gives 1.05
